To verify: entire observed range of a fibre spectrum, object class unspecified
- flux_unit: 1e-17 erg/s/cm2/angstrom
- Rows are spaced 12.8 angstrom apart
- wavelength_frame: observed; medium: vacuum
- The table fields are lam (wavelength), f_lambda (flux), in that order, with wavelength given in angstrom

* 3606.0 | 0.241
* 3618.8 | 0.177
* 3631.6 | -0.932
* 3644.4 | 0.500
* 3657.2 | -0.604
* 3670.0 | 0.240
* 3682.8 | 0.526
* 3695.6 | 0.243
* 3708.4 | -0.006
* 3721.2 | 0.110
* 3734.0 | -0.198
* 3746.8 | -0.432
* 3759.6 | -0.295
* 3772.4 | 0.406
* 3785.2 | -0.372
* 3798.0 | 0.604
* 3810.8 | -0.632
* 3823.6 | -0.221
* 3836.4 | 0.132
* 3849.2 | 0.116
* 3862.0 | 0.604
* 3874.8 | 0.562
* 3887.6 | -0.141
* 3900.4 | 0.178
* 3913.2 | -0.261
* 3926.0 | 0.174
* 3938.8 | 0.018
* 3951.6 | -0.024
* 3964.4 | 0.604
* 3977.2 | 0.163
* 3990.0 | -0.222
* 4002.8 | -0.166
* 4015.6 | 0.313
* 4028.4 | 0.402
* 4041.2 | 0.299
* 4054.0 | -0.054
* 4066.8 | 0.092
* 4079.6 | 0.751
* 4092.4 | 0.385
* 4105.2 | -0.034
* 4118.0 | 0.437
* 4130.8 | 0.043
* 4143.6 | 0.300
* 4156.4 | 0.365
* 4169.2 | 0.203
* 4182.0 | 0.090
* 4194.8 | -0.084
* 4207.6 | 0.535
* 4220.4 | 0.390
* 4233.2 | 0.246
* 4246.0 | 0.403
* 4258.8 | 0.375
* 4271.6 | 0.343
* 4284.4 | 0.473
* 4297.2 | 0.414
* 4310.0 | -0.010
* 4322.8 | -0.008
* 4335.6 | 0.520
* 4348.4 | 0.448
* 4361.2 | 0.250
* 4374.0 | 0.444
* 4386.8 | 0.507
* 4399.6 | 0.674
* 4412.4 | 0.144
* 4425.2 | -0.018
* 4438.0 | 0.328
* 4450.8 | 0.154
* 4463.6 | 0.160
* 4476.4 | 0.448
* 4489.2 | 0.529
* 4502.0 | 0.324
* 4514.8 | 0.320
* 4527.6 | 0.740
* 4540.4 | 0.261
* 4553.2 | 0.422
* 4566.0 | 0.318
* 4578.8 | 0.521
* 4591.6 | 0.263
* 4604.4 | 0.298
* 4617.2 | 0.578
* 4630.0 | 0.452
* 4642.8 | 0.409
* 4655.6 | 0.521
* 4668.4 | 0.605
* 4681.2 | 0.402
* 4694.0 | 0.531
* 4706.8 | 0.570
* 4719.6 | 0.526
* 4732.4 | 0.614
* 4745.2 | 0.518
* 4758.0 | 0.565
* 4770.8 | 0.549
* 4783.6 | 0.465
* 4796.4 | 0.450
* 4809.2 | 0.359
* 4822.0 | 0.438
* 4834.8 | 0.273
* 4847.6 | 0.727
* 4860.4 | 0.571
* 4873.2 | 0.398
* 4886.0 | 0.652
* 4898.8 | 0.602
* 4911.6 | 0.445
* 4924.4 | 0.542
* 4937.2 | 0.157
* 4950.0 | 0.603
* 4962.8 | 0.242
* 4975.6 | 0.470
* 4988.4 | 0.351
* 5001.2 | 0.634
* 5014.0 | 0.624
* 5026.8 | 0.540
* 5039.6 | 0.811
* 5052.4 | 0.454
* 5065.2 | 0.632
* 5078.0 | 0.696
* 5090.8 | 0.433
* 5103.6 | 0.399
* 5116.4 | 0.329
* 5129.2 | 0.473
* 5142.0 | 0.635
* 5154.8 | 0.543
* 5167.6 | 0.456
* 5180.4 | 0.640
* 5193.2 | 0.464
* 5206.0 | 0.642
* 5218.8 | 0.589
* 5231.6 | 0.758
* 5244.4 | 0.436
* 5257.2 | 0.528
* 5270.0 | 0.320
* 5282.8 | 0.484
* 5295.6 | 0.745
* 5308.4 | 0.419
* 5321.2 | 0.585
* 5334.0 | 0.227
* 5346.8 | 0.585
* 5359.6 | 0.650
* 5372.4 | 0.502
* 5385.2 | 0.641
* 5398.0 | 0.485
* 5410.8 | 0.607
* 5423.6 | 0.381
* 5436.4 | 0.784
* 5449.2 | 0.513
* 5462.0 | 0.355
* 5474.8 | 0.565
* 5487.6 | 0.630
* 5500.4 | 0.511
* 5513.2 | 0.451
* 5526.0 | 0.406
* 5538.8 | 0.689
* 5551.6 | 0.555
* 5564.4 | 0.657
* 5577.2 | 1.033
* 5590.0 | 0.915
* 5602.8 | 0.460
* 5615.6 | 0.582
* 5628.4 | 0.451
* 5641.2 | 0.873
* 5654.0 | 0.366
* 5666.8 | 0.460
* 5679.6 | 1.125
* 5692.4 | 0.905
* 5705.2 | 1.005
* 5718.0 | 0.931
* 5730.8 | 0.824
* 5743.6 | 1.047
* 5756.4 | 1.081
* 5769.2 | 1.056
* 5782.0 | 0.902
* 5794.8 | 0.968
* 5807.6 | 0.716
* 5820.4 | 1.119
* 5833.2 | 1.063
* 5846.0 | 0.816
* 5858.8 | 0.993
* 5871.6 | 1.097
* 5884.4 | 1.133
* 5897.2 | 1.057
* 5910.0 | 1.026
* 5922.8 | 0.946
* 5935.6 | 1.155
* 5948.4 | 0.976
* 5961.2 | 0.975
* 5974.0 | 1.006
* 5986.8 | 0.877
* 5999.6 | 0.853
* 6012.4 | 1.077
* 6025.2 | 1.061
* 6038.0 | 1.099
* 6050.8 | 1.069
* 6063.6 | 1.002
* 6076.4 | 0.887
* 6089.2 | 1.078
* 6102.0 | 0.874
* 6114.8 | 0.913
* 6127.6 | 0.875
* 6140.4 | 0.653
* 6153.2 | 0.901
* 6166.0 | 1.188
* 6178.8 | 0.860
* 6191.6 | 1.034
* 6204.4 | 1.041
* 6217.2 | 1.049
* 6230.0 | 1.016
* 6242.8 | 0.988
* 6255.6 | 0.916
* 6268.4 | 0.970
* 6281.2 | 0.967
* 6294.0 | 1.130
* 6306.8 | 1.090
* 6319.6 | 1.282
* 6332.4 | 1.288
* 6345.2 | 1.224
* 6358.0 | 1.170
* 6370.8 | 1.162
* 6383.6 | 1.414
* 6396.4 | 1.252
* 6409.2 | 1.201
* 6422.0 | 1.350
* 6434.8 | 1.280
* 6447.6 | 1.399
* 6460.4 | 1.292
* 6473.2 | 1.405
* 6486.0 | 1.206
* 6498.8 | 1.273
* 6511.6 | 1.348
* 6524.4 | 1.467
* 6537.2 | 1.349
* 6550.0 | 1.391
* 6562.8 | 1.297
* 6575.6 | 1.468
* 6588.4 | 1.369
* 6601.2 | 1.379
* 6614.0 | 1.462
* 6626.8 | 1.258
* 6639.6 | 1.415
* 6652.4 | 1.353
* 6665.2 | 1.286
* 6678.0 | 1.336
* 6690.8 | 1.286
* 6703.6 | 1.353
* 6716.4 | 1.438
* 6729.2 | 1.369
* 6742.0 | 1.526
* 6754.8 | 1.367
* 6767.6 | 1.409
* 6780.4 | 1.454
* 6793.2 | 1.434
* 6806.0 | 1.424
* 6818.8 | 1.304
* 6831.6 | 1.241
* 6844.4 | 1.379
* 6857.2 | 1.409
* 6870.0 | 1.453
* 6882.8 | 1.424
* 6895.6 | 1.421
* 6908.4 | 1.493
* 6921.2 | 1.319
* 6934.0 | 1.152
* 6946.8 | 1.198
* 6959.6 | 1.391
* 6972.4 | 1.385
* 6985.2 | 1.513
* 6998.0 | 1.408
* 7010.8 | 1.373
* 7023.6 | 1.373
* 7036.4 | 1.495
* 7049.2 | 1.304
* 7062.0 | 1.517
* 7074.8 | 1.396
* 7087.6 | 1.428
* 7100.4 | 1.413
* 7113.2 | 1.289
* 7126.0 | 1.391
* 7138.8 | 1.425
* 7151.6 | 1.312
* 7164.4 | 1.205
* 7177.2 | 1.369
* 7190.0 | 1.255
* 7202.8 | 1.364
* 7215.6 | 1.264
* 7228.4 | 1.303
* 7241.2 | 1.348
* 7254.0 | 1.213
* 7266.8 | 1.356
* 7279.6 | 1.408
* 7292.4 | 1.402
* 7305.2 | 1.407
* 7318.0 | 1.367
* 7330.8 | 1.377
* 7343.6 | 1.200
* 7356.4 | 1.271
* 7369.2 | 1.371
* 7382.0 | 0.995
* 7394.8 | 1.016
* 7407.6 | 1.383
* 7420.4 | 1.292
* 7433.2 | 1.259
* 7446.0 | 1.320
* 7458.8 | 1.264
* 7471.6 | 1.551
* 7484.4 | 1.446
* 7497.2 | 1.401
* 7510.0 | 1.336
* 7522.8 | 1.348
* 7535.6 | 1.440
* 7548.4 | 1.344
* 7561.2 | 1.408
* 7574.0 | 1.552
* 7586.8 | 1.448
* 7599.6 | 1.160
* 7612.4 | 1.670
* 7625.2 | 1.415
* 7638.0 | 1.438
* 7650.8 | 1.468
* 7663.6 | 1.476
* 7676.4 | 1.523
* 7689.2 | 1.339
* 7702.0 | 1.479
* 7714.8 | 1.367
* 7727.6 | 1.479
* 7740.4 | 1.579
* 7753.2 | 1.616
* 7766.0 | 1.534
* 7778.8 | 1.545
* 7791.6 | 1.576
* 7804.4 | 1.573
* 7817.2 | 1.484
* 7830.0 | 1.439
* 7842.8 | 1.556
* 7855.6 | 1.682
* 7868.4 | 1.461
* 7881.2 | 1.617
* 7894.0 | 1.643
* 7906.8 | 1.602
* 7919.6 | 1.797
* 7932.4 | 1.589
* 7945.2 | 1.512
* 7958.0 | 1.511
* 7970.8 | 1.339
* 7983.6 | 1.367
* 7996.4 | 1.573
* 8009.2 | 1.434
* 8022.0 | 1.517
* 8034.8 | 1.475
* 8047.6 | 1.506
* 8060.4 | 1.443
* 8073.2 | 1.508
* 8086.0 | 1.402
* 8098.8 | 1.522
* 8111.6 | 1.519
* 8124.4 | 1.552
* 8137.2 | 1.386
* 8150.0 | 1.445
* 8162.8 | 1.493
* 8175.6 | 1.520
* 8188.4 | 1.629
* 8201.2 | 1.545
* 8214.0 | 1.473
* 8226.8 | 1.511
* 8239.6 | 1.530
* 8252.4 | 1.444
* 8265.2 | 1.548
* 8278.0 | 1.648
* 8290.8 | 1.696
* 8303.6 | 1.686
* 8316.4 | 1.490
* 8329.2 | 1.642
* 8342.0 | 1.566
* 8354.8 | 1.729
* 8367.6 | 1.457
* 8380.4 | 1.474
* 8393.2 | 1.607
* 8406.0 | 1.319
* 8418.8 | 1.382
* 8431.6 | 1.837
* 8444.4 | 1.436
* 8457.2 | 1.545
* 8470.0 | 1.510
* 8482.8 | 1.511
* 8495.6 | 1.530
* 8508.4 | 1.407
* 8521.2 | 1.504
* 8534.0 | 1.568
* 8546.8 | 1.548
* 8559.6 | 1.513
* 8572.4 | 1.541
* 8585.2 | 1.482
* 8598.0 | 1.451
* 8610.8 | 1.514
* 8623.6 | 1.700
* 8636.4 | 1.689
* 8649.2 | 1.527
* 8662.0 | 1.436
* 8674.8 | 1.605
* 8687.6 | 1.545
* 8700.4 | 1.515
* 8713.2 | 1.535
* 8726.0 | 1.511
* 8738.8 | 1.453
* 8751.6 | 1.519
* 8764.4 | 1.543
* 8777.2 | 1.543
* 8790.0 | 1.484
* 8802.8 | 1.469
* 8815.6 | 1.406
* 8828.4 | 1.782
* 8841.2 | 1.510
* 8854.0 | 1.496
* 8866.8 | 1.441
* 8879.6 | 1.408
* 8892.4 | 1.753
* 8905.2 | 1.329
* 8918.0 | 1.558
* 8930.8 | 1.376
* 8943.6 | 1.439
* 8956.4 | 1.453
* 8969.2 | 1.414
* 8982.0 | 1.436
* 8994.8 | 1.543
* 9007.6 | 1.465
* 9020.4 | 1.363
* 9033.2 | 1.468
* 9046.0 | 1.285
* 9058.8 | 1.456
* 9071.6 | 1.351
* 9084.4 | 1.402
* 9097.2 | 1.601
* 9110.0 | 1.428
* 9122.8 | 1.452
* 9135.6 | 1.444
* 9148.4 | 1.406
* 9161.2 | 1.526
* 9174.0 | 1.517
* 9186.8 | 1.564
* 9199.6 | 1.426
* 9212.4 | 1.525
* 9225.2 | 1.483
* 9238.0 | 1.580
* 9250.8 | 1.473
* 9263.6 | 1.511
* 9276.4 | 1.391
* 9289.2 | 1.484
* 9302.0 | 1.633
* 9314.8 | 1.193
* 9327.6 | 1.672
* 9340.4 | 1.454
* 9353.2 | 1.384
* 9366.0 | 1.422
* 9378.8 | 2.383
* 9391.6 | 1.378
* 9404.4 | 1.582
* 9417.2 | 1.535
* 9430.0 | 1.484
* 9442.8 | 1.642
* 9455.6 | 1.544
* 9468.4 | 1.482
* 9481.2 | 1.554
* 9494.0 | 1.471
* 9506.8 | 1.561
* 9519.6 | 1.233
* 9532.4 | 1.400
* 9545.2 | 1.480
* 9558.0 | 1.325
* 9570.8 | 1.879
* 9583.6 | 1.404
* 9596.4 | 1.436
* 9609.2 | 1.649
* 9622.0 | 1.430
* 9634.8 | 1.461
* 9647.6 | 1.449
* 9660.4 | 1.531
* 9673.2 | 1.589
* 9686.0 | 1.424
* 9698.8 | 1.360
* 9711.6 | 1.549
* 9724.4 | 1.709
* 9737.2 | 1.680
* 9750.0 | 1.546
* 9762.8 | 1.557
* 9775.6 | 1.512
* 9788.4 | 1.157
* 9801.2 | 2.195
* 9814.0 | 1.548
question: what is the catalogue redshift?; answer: 0.43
